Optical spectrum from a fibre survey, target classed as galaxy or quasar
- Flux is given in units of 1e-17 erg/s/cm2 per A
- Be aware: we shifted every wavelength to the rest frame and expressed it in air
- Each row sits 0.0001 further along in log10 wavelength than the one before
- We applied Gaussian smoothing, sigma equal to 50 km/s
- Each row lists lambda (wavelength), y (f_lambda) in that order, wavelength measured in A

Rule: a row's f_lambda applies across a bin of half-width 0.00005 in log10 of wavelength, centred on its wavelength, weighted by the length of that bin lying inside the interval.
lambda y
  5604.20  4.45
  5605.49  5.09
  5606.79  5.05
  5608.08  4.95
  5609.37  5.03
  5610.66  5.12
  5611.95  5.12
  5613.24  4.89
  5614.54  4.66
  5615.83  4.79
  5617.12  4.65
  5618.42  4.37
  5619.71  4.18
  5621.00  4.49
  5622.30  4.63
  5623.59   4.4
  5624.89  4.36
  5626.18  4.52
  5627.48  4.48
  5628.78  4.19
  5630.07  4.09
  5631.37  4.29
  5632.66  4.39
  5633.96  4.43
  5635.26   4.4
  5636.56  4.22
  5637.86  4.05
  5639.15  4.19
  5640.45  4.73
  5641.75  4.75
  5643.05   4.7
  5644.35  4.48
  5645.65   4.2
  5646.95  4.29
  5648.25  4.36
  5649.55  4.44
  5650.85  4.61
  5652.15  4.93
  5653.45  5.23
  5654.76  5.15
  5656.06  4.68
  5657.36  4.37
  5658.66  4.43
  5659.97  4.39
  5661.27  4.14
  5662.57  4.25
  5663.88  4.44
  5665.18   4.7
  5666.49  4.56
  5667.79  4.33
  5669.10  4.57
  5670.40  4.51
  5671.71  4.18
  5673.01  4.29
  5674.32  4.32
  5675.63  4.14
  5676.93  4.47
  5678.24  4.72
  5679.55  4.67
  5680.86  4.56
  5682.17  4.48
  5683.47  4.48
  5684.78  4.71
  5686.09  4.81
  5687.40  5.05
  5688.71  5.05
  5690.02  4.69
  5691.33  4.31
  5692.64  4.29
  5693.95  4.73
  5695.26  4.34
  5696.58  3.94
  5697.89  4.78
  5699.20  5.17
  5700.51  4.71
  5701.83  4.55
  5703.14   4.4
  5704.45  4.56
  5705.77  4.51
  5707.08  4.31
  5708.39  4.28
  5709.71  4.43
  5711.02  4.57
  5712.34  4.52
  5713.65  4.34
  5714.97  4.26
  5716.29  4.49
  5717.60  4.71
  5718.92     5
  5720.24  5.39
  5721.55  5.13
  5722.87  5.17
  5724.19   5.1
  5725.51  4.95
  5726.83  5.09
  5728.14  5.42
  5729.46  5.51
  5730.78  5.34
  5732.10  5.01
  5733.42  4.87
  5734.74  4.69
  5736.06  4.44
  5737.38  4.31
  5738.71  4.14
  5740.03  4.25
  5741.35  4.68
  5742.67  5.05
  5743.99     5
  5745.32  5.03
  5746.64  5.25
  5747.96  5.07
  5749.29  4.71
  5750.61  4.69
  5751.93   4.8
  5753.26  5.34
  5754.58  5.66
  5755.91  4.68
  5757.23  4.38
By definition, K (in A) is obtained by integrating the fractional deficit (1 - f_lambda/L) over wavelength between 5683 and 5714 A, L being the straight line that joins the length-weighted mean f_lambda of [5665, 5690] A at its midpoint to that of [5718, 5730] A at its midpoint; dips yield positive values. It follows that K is 1.7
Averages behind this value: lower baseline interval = 4.56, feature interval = 4.57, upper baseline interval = 5.18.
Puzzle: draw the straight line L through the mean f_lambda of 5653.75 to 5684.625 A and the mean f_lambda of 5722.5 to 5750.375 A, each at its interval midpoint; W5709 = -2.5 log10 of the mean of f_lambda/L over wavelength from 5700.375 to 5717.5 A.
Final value 0.06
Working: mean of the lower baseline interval 4.48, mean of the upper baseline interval 4.9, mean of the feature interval 4.46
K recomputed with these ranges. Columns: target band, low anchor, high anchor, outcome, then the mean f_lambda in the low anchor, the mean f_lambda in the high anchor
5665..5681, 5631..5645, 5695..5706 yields 0.2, 4.42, 4.56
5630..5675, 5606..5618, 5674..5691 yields 2.7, 4.91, 4.63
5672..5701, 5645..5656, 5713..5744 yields 1.0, 4.65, 4.84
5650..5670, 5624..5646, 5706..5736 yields -0.3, 4.38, 4.83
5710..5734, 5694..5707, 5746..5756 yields -0.8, 4.55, 5.04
